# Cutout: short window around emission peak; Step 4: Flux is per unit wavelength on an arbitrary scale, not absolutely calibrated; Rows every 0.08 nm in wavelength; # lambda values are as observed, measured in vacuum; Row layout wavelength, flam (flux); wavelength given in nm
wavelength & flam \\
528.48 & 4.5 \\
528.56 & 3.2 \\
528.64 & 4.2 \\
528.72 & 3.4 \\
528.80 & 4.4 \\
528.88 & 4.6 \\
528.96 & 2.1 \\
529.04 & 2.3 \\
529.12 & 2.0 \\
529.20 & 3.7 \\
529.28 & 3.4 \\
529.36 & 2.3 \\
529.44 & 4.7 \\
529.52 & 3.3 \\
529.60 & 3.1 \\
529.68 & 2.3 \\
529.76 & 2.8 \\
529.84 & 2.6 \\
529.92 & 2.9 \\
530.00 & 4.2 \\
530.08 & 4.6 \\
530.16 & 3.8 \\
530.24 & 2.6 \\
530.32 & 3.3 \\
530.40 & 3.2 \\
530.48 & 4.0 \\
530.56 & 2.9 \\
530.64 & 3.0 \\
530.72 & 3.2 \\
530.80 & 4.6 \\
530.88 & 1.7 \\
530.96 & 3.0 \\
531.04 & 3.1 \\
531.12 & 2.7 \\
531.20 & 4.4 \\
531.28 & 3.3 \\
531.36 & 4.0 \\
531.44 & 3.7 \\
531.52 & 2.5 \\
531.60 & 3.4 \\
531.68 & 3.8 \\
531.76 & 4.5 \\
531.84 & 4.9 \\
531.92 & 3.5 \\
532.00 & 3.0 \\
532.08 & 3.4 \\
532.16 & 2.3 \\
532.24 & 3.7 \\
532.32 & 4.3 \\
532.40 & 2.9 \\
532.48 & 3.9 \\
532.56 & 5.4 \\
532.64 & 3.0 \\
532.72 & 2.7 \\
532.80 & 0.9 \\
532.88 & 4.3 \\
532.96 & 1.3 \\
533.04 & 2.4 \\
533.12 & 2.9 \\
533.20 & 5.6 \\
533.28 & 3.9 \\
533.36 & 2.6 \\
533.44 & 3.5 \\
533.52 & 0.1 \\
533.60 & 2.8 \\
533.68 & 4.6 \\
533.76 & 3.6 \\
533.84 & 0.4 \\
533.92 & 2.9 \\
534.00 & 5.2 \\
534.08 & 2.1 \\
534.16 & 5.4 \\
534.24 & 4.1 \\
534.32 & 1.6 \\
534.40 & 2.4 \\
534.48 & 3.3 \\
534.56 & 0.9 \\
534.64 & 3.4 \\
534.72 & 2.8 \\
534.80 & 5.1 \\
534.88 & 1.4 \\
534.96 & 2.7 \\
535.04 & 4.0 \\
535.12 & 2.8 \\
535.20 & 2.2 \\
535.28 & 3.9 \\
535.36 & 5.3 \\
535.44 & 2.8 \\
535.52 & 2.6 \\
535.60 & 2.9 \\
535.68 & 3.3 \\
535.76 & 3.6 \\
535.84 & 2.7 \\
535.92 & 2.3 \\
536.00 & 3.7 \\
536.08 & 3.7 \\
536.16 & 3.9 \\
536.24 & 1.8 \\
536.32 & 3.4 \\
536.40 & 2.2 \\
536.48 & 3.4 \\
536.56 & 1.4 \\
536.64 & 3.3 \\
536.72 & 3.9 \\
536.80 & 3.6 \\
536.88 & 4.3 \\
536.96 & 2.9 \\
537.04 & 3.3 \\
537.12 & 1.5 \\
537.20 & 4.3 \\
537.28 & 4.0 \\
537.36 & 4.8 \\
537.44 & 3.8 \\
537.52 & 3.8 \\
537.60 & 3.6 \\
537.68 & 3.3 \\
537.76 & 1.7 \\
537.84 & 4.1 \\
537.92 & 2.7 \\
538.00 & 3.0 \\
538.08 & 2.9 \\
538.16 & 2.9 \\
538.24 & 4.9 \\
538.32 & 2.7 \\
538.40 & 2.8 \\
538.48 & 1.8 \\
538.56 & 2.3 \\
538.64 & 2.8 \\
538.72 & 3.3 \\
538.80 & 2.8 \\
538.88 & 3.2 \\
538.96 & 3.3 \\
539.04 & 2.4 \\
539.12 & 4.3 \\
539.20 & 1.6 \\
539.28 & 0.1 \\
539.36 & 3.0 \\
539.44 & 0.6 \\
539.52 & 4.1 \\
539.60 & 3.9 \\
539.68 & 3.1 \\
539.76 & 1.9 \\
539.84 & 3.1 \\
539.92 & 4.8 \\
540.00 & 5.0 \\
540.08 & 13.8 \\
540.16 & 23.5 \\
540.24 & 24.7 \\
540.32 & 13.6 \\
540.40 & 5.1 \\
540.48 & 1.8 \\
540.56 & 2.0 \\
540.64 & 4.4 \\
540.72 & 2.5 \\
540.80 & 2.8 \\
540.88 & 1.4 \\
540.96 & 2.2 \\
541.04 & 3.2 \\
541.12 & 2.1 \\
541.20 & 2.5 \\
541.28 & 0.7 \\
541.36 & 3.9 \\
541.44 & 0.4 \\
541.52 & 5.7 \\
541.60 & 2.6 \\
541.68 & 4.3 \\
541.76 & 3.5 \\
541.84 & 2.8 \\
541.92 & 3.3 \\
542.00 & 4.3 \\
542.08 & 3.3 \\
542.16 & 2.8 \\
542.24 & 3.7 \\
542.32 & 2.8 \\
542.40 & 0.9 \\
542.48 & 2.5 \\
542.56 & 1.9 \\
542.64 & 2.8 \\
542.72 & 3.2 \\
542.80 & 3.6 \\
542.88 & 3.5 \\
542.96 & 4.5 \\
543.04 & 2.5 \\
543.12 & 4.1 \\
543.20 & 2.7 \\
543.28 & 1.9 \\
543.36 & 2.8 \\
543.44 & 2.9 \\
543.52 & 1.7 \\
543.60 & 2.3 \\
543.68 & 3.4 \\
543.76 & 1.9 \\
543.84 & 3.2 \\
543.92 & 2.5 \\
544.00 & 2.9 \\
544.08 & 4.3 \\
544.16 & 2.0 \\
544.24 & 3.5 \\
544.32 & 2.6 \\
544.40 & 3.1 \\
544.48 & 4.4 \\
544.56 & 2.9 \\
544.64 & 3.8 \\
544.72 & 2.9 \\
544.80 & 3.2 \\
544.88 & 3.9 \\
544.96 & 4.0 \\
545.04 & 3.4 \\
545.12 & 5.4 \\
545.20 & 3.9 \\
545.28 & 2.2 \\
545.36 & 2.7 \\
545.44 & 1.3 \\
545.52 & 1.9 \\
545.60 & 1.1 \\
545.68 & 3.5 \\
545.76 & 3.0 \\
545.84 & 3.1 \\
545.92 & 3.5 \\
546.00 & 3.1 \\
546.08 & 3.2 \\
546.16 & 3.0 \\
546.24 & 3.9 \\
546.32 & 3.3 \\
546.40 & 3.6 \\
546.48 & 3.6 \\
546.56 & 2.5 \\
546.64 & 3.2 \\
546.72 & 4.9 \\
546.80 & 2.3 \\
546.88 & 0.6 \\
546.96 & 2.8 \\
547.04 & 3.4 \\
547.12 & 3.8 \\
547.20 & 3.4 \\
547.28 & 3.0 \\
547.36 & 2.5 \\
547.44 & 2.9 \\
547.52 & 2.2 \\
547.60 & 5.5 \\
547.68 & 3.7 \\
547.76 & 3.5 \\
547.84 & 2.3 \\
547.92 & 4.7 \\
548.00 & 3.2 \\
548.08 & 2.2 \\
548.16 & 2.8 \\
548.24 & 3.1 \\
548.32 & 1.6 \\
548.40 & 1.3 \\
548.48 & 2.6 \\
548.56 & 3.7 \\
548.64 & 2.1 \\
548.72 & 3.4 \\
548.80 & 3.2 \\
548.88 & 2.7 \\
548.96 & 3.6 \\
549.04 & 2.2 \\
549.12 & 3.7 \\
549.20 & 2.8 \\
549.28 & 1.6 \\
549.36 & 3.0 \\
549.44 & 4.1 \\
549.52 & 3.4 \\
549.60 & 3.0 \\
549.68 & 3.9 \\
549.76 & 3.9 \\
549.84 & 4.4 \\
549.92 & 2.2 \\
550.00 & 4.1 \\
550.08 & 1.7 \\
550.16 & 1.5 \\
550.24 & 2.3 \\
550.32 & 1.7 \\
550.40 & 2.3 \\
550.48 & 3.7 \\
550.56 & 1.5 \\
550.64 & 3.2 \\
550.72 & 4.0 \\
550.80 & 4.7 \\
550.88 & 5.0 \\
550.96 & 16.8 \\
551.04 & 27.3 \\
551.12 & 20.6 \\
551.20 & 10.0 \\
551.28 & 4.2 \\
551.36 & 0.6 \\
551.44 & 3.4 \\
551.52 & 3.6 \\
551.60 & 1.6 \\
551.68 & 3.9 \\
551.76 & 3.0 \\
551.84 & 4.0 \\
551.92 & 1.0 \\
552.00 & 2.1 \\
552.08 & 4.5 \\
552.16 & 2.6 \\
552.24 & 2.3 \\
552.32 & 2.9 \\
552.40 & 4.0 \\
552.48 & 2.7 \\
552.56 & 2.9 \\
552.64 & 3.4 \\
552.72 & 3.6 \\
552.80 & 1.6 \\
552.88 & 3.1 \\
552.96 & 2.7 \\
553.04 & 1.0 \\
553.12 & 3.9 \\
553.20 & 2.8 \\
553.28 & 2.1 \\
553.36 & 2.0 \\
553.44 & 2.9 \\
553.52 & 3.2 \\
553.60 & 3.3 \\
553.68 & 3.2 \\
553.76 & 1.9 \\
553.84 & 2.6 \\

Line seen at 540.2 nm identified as H-beta 4861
